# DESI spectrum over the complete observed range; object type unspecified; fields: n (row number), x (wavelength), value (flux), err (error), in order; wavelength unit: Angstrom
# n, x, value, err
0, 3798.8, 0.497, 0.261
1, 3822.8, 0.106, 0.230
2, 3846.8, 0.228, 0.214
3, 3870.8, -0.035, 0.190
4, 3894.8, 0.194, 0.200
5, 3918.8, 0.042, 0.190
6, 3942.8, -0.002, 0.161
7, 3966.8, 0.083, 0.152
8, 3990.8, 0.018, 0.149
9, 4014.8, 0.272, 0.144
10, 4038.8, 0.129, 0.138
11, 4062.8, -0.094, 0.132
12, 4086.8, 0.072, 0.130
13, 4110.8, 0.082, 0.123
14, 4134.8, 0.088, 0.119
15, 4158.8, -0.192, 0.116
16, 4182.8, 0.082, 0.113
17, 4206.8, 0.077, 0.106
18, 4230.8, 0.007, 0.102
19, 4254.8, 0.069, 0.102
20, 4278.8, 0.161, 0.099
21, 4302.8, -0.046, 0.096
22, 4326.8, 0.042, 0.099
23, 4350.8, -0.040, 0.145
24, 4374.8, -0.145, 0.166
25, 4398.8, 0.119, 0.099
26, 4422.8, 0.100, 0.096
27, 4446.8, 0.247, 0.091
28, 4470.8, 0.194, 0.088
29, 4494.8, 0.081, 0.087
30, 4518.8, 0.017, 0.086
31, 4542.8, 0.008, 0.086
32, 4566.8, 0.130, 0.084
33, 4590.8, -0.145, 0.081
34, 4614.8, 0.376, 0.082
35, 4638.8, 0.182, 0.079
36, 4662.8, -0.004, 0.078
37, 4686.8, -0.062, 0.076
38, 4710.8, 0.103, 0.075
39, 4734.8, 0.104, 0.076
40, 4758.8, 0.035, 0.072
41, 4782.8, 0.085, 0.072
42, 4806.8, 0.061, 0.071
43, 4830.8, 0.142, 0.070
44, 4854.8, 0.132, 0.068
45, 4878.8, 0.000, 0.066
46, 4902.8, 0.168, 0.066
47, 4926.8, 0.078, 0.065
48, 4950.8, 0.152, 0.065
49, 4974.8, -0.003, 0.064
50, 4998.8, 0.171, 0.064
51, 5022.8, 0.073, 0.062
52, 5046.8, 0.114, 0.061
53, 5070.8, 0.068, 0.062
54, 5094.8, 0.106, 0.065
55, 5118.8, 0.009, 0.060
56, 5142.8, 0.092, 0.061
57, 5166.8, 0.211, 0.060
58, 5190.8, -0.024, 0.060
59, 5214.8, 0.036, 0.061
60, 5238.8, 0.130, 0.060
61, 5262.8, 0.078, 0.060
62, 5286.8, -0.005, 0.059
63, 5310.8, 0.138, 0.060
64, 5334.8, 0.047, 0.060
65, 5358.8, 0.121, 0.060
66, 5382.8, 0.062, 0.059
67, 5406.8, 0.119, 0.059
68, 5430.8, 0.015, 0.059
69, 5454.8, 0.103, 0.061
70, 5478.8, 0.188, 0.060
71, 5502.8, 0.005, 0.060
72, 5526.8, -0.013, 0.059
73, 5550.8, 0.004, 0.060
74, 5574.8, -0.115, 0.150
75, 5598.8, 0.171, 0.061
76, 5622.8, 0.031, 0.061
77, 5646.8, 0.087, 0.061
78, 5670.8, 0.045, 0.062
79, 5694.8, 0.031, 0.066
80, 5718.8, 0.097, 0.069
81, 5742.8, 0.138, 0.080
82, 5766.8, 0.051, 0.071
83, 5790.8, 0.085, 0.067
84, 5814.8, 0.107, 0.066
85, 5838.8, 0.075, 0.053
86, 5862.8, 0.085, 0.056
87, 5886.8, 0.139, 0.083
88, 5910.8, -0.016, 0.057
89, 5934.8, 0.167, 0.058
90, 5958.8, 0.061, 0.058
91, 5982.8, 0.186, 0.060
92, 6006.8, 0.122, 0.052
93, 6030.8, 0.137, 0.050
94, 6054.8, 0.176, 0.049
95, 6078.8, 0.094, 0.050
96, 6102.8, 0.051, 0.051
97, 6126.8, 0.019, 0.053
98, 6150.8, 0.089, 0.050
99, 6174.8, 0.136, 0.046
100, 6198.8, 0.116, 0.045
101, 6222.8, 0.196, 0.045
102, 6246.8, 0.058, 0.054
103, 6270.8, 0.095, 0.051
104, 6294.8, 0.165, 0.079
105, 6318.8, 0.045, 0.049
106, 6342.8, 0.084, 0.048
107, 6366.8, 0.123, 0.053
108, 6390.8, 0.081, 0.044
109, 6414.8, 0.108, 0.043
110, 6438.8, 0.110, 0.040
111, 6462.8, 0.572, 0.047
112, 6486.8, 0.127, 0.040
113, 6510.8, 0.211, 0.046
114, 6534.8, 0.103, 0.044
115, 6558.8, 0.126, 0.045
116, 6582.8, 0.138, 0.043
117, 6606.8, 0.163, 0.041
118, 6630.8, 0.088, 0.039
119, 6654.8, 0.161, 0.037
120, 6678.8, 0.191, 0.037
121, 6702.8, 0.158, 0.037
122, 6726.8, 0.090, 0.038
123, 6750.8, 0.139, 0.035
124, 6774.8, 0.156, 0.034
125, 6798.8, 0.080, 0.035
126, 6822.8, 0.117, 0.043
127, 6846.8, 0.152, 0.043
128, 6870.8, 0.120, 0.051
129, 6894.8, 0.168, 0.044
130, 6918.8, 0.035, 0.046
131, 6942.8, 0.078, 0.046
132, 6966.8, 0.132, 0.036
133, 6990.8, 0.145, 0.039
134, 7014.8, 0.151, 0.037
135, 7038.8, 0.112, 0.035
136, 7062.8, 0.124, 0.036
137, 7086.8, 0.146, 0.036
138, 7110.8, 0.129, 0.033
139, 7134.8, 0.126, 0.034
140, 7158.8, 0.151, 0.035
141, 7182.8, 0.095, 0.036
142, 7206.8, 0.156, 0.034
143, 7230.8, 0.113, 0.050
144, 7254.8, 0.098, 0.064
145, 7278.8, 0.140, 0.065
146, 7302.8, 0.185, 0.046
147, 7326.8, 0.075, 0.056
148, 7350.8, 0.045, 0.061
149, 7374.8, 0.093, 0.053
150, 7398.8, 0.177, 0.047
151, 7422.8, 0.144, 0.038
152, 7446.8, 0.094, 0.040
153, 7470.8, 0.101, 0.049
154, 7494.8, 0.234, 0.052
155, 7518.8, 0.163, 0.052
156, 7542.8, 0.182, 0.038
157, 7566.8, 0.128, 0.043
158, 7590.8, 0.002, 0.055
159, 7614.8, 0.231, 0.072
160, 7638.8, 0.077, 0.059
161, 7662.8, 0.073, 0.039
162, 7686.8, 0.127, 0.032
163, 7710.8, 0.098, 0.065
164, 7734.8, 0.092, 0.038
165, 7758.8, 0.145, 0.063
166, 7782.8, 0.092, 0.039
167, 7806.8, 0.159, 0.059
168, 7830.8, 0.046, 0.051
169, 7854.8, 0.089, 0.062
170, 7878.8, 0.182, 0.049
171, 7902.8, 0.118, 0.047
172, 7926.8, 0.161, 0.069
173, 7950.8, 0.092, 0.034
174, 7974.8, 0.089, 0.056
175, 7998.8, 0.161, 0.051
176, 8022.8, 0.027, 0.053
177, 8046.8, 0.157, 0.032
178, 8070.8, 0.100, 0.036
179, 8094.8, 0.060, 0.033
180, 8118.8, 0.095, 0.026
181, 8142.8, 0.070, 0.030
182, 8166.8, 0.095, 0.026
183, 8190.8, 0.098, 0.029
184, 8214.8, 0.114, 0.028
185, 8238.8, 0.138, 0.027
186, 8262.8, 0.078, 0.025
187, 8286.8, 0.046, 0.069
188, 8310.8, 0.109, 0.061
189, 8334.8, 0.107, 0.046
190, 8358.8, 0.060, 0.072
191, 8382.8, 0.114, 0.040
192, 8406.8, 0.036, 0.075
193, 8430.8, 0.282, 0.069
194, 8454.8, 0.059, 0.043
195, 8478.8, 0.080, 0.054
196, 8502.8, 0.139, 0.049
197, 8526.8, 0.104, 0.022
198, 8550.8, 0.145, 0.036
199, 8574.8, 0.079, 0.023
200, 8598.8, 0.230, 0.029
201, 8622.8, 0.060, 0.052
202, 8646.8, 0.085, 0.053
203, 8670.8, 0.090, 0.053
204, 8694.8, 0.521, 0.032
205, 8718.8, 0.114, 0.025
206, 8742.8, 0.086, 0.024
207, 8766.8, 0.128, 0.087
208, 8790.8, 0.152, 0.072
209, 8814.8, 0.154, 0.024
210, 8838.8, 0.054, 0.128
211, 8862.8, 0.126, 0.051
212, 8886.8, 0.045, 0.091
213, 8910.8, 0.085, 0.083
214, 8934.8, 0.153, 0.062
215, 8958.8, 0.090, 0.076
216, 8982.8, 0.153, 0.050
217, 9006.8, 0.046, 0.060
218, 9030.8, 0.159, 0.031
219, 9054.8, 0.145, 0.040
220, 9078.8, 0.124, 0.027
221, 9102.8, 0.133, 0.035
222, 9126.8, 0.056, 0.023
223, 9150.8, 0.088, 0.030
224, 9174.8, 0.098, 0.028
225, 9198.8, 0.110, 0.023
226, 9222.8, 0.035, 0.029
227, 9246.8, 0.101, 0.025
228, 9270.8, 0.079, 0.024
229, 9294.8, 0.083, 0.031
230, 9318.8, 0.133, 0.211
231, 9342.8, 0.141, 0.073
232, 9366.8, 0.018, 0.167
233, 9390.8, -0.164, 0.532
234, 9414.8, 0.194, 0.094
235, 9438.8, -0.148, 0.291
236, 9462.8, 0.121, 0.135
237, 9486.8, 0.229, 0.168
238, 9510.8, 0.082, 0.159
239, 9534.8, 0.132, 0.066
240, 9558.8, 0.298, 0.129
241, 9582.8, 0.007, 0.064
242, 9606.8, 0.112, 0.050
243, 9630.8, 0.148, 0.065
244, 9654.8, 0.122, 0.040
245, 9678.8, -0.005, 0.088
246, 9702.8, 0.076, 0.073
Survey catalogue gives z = 0.735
